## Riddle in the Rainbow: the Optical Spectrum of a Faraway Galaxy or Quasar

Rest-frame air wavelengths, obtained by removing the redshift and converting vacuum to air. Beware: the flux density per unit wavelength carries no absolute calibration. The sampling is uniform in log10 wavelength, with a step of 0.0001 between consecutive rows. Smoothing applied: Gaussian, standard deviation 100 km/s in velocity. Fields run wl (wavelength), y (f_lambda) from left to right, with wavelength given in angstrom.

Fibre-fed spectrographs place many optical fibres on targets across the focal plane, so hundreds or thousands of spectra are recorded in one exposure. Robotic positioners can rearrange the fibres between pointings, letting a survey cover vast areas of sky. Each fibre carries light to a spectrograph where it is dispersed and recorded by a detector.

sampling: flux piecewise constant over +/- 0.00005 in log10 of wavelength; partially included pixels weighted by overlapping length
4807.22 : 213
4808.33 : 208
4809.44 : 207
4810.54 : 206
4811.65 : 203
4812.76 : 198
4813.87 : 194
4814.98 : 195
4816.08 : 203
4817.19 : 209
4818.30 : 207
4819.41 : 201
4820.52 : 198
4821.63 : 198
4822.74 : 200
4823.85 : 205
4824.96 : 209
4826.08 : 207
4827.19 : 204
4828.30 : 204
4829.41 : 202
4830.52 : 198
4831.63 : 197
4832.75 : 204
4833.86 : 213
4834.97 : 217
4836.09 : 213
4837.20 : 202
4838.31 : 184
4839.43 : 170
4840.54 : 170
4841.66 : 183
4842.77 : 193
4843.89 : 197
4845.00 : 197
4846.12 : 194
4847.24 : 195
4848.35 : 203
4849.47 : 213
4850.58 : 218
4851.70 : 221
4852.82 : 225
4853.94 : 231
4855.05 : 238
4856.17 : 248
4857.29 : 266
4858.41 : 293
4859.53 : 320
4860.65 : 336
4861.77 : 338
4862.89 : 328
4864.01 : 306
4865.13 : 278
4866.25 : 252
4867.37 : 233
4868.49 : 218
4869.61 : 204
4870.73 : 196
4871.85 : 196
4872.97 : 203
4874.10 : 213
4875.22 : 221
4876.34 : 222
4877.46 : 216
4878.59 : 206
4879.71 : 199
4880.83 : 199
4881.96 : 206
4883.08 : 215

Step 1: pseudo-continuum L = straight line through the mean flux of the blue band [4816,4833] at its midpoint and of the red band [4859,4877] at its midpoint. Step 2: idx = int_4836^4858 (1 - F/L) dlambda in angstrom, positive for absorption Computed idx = 2.0 angstrom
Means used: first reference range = 203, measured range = 209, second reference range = 254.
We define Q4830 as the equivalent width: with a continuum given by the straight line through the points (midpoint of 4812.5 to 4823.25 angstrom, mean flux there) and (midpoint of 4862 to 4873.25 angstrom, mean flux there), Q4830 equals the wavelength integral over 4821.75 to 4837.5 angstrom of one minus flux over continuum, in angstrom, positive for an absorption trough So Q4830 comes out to 0.43 angstrom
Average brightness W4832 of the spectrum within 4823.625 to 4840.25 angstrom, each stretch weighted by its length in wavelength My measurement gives 201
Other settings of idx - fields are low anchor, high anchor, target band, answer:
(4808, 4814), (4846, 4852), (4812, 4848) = 1.2 angstrom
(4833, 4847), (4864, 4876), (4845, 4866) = -4.5 angstrom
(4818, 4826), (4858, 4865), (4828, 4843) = 2.8 angstrom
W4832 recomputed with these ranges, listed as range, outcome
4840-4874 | 236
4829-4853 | 200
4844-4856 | 214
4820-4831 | 203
